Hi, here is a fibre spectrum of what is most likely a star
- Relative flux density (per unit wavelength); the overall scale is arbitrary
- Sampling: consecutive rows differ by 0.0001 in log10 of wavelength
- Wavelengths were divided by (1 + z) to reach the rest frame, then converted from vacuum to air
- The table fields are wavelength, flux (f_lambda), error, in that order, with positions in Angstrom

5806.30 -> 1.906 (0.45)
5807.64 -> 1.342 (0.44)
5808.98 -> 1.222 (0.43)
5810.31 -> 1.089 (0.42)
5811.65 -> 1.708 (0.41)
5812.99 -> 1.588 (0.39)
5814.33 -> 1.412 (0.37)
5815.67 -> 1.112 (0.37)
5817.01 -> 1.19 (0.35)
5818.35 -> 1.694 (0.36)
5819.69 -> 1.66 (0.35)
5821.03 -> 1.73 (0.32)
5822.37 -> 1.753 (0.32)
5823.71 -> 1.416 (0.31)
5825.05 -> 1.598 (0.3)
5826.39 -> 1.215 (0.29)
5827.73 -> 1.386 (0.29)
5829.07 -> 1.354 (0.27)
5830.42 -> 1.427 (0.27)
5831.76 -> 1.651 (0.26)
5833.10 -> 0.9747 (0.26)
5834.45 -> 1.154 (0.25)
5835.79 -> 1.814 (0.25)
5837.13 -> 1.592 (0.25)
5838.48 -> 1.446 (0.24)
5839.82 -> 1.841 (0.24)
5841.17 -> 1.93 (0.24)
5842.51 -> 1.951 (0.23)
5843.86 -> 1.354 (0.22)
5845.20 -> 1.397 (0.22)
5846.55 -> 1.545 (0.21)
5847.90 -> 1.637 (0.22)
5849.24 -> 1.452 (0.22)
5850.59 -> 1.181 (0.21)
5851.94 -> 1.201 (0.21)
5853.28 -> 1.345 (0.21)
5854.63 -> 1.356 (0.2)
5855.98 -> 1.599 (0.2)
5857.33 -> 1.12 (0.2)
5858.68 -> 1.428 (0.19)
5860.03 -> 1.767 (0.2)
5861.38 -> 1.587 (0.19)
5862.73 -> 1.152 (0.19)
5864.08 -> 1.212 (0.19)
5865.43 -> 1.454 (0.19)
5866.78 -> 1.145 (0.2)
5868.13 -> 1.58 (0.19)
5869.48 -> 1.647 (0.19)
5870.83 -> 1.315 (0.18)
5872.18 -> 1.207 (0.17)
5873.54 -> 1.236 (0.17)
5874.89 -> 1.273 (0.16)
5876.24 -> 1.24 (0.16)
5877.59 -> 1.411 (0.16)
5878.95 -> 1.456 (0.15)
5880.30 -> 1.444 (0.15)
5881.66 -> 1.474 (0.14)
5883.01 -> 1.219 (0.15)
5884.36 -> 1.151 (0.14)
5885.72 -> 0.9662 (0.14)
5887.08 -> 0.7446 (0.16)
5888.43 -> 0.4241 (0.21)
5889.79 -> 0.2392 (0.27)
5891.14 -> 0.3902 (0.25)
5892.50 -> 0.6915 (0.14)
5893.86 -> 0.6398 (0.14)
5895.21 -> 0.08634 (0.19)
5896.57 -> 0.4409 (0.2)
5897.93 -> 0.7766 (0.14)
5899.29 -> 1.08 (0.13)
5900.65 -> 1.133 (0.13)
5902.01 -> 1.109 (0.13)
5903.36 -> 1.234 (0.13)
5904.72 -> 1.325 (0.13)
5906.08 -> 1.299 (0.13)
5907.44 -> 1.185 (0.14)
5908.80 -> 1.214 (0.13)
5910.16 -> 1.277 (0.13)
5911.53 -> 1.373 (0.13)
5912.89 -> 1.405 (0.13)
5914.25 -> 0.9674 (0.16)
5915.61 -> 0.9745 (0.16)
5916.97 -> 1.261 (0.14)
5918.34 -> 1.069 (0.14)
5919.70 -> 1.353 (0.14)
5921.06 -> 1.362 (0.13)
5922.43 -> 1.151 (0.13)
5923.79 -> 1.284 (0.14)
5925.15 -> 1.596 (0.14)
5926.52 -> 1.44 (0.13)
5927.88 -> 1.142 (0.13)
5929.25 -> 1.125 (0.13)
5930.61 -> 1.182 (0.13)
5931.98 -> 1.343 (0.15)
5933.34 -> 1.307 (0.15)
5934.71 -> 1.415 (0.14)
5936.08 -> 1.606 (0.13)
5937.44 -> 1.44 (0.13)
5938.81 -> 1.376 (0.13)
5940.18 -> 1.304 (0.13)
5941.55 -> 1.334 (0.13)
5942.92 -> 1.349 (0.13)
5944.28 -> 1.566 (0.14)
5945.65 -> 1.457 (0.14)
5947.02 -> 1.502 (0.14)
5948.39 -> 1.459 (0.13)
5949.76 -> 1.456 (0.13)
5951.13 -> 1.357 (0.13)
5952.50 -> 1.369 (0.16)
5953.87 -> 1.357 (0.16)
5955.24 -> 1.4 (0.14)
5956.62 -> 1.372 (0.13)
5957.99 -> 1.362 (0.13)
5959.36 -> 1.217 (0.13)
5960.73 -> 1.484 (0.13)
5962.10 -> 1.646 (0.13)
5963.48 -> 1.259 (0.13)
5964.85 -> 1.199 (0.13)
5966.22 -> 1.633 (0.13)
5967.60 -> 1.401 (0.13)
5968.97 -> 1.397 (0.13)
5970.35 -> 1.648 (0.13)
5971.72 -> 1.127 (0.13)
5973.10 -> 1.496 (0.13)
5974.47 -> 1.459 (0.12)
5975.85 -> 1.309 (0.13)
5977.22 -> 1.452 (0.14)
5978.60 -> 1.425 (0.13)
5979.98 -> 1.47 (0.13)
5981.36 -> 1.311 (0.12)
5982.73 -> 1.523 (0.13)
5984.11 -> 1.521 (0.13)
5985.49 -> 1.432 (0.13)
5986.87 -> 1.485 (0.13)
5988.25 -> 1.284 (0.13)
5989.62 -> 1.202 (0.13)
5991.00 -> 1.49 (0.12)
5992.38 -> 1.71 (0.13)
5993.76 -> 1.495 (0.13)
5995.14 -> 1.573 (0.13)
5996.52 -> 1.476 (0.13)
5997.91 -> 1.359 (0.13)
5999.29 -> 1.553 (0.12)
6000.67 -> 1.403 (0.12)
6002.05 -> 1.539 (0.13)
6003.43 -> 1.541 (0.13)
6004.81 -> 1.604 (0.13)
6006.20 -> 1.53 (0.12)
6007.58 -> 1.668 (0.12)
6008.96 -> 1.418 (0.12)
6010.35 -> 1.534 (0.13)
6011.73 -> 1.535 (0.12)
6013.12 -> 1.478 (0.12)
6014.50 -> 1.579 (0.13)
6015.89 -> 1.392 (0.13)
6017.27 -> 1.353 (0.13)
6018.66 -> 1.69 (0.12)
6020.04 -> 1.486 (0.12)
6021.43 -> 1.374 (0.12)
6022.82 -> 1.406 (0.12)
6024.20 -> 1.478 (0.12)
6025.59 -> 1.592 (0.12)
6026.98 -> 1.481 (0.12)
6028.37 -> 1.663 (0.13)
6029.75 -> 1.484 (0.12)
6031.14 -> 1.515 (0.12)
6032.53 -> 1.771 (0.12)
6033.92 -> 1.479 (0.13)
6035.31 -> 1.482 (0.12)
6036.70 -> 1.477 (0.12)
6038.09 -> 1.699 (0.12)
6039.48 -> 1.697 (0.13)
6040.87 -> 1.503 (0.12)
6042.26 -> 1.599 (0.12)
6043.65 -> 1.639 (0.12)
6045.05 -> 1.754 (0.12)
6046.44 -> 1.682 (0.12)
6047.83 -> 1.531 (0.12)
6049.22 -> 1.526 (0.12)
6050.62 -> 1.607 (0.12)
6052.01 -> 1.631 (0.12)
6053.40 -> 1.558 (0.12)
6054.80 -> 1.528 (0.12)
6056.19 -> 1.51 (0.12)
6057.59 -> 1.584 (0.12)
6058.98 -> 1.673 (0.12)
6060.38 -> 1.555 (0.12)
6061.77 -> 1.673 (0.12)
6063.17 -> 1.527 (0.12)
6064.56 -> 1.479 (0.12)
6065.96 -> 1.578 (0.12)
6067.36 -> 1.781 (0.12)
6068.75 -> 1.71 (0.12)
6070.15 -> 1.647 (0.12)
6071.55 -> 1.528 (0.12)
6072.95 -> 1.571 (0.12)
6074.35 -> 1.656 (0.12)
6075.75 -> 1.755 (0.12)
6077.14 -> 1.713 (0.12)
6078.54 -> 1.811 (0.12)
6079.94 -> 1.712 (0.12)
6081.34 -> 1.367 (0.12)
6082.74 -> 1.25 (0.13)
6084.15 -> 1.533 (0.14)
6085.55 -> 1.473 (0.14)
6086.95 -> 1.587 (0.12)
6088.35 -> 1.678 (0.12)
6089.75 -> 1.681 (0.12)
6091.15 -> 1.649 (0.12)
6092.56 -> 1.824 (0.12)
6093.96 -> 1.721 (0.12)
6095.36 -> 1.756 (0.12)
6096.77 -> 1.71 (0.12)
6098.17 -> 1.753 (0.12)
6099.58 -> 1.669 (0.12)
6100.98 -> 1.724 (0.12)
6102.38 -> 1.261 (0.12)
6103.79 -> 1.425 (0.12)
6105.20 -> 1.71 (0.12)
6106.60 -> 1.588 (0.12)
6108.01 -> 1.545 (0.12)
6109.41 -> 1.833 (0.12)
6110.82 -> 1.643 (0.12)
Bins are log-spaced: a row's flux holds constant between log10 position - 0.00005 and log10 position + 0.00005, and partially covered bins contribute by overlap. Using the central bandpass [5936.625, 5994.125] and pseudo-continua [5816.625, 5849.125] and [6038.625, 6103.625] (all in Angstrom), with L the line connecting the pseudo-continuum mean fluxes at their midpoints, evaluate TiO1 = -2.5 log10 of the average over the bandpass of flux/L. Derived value 0.12 mag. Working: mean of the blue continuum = 1.53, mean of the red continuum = 1.62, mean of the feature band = 1.42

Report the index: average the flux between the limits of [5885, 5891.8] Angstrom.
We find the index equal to 0.556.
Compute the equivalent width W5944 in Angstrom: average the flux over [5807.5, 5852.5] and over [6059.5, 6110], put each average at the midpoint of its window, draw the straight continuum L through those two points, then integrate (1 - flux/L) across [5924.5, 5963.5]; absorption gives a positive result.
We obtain 3.83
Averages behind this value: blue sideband 1.47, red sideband 1.62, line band 1.39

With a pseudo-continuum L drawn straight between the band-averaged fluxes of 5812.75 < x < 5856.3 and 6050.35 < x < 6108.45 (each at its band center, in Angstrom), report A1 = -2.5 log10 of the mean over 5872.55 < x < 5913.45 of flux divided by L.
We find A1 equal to 0.42 mag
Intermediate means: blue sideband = 1.48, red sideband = 1.61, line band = 1.03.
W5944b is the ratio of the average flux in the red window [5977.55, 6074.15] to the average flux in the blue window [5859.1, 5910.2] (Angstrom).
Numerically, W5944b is 1.38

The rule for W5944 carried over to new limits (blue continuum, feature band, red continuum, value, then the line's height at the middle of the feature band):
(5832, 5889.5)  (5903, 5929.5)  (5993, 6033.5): 3.1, 1.42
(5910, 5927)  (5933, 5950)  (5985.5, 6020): -1.3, 1.33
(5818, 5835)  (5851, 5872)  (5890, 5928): -1.5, 1.29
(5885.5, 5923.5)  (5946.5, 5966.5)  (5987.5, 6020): -2.5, 1.25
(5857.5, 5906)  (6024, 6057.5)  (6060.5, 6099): -1.1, 1.53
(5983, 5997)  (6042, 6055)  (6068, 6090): -0.4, 1.56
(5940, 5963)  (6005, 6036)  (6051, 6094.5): 0.1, 1.53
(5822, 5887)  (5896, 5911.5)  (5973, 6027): 3.5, 1.43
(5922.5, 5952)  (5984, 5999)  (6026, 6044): 0.3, 1.49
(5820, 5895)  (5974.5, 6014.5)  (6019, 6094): 0.8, 1.51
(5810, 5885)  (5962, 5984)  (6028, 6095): 1.7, 1.54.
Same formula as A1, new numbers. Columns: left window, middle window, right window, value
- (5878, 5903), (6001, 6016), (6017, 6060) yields -0.08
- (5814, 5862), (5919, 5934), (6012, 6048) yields 0.16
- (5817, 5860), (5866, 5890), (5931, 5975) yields 0.22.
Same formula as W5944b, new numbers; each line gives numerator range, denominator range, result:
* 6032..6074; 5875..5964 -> 1.33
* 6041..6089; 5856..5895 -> 1.38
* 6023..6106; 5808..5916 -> 1.25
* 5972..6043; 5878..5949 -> 1.29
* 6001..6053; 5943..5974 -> 1.10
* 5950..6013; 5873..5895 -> 1.48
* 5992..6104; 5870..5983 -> 1.27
